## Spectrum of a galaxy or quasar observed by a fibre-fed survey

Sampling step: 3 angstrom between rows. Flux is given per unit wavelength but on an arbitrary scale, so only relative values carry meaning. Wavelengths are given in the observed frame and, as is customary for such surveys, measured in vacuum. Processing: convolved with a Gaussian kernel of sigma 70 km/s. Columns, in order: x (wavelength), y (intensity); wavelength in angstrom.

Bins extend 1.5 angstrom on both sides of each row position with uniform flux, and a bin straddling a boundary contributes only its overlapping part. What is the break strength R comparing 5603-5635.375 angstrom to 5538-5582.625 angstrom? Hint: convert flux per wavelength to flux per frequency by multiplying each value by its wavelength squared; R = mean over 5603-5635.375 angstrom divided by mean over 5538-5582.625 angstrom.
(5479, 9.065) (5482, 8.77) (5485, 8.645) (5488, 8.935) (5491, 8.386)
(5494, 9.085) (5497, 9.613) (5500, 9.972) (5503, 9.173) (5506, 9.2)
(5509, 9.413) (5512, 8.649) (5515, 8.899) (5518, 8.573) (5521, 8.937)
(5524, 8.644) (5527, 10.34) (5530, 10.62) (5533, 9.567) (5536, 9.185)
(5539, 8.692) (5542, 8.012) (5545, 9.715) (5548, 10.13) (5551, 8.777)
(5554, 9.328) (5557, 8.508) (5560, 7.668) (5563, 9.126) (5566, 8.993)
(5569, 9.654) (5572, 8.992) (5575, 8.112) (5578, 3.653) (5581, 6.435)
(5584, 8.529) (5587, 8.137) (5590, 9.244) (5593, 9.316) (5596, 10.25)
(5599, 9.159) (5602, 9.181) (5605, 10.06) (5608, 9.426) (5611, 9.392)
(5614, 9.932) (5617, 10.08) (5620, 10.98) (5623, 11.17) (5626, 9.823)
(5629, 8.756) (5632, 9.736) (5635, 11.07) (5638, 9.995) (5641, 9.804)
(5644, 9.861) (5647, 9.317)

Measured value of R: 1.22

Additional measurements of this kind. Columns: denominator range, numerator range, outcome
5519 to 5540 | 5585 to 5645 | 1.07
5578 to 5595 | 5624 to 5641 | 1.26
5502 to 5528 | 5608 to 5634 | 1.14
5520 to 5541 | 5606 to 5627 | 1.11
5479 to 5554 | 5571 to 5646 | 1.04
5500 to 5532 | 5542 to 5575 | 0.98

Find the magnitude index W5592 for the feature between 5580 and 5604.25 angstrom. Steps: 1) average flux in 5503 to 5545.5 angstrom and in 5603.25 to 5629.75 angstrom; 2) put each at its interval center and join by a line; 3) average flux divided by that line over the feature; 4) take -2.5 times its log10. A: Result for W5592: 0.11 mag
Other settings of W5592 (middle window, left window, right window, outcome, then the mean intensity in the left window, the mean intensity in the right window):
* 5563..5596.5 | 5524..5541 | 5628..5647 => 0.170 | 9.54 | 9.86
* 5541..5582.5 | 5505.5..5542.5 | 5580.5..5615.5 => 0.098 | 9.16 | 9.16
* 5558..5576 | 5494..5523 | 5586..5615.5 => 0.067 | 9.15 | 9.43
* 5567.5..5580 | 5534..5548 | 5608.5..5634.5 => 0.241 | 9.06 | 10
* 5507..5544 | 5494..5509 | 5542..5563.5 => 0.009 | 9.44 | 8.96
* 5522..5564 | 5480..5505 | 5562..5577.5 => -0.046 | 9.07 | 8.63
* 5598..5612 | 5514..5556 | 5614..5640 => 0.056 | 9.24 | 10.2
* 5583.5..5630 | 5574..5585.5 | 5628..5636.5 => -0.164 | 6.62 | 9.92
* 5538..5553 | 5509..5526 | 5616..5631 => 0.013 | 8.85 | 10.2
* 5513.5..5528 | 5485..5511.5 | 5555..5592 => -0.022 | 9.17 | 8.12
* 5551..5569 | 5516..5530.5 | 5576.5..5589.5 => -0.130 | 9.32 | 6.89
